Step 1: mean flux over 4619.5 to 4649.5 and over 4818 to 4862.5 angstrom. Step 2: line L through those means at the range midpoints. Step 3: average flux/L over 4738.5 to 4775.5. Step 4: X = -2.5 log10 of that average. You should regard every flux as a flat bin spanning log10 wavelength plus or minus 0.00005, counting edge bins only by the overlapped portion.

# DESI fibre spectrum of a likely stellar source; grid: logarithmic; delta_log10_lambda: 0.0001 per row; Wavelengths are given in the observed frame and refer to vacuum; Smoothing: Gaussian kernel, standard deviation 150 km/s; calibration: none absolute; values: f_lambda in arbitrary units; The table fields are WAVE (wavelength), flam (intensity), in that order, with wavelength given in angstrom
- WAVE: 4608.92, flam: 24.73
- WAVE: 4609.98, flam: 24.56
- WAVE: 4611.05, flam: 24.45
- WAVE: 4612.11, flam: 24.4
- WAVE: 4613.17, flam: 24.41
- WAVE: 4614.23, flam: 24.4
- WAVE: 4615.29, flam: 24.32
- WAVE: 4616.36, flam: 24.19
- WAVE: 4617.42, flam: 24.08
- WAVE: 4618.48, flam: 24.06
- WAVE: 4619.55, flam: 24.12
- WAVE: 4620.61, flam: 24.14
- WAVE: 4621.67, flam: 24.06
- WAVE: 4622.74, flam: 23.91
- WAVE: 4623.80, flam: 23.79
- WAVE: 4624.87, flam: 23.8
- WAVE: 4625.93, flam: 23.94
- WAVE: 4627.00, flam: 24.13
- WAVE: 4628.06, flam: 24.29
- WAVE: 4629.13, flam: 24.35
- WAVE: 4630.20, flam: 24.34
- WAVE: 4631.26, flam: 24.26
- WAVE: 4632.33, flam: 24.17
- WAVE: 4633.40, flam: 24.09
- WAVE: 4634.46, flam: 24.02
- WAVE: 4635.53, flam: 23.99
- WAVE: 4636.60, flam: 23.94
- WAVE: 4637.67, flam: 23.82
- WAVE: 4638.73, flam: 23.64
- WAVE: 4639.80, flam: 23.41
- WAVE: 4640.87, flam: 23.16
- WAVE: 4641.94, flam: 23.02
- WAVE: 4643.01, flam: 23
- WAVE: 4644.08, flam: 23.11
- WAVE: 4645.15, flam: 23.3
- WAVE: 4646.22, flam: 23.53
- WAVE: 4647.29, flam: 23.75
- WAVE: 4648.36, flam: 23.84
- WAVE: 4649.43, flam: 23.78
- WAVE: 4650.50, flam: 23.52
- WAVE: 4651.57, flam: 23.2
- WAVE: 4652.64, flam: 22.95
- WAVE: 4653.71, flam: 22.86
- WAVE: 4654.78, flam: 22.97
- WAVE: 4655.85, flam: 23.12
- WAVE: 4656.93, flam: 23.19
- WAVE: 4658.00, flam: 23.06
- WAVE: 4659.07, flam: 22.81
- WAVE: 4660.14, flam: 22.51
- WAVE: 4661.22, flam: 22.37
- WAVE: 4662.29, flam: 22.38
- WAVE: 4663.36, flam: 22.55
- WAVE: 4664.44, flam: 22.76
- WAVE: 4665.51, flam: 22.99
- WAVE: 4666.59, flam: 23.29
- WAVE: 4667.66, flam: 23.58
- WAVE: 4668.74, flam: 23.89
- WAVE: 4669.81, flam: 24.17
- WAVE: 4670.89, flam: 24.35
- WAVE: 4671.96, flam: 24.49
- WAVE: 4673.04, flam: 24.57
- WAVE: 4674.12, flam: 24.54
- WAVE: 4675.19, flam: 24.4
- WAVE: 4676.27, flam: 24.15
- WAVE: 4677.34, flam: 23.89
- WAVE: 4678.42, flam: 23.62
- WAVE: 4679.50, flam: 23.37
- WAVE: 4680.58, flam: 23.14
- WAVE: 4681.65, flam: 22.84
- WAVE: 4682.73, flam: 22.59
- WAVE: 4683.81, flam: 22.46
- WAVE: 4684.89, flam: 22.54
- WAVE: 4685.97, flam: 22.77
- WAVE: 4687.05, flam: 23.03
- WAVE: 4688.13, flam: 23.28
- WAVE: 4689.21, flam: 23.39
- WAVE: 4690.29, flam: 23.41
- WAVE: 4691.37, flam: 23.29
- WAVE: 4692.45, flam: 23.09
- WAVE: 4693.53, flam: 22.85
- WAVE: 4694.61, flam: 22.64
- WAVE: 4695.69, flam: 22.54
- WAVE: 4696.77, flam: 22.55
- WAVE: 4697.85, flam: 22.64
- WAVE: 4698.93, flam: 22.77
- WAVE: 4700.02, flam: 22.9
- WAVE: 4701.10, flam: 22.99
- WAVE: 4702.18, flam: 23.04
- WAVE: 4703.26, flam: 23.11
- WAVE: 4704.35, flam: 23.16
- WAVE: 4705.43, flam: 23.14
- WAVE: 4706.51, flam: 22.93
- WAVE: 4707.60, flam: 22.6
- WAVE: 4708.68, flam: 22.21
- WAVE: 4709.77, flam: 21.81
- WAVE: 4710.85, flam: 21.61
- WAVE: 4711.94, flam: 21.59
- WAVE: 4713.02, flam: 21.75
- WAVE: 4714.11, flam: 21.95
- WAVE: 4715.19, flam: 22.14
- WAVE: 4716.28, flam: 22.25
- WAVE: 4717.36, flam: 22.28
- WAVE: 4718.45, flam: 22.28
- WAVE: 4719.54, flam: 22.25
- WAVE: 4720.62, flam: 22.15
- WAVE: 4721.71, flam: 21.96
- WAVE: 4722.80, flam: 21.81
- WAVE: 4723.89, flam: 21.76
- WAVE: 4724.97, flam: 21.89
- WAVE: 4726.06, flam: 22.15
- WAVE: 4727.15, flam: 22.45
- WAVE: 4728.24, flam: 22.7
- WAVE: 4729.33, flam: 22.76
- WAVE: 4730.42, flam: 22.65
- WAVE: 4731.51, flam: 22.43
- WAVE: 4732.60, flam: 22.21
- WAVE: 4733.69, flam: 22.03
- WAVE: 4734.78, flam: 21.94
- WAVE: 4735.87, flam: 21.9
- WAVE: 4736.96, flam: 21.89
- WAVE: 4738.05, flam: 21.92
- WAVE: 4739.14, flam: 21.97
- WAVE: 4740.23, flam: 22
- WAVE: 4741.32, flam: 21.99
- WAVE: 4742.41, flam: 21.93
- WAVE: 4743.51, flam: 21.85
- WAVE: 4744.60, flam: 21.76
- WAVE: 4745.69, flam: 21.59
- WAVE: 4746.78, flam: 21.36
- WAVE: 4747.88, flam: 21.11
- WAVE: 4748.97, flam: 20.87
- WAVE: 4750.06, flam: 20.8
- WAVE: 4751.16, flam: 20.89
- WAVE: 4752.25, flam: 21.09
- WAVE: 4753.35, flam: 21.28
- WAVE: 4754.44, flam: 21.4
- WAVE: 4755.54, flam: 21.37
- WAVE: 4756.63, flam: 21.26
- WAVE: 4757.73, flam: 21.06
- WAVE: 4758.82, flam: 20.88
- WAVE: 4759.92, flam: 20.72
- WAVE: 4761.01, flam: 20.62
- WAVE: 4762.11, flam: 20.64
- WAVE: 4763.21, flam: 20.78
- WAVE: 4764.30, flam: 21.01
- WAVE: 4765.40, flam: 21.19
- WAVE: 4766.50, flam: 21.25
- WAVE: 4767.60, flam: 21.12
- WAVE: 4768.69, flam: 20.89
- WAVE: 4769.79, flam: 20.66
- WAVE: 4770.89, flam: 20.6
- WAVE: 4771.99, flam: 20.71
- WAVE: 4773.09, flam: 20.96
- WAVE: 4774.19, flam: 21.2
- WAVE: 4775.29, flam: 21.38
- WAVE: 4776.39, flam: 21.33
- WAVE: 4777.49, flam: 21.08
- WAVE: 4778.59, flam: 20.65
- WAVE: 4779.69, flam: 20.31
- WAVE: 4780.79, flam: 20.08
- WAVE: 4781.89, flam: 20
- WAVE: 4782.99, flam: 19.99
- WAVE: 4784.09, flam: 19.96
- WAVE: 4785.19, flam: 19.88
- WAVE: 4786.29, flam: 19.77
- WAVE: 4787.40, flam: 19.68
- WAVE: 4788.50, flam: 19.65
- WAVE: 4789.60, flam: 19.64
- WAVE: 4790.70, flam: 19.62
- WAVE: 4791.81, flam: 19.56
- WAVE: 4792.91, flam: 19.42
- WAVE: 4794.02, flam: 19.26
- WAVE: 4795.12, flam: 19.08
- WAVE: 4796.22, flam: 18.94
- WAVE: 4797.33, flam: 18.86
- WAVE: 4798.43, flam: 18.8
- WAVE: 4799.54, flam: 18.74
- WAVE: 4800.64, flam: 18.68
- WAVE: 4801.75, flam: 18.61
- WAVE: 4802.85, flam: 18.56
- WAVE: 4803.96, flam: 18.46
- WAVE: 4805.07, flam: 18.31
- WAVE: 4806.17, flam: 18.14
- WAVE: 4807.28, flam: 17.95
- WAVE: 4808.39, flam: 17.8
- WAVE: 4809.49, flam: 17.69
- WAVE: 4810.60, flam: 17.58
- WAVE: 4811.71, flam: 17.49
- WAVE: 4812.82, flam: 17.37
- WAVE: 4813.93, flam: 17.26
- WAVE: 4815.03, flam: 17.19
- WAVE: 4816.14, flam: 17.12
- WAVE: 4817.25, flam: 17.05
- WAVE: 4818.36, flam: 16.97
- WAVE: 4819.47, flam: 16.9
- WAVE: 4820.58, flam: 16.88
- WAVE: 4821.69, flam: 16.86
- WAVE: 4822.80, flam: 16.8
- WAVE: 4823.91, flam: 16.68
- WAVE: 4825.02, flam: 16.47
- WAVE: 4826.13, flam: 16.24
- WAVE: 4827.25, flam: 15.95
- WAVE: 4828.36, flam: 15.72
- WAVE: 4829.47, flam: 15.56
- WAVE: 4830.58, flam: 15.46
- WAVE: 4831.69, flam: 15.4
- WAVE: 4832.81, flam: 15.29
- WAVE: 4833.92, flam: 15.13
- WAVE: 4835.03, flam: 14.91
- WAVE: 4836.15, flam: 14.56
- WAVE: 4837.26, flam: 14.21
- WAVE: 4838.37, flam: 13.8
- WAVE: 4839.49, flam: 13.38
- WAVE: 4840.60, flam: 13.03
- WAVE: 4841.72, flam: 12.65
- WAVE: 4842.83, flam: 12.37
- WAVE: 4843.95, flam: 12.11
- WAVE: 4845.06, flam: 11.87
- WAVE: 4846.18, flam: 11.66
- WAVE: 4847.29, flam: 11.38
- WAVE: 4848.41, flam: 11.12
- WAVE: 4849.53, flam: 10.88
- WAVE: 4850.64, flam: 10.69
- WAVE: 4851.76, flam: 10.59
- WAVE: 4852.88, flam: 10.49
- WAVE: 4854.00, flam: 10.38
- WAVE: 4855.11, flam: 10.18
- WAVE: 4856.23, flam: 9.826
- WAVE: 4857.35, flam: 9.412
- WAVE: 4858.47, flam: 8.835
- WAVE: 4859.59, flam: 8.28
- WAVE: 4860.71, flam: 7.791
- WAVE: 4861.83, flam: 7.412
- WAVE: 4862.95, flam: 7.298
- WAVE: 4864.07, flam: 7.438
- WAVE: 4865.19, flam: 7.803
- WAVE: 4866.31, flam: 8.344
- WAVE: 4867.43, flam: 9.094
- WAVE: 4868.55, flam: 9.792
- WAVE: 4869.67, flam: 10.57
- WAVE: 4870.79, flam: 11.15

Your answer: -0.21 mag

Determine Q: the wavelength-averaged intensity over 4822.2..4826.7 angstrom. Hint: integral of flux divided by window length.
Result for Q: 16.5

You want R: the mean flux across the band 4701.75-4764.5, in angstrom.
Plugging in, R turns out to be 21.8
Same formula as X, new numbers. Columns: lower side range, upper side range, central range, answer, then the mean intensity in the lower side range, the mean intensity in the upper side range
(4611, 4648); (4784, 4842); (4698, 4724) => -0.07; 23.9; 17.3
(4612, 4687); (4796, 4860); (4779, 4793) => -0.17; 23.6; 15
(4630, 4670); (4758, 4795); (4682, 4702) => -0.02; 23.4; 20.4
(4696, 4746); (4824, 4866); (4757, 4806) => -0.16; 22.3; 12.1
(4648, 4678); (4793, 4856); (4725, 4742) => -0.11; 23.4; 15.6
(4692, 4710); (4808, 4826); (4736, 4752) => -0.05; 22.8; 17.1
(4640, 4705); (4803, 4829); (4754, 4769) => -0.08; 23.2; 17.2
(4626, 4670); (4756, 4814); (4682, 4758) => -0.04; 23.4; 19.7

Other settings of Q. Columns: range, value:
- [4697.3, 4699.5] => 22.7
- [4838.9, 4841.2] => 13.2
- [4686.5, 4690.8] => 23.3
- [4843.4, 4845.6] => 12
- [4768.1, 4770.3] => 20.8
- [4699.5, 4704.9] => 23.1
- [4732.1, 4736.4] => 22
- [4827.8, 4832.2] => 15.6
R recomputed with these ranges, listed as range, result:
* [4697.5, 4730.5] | 22.4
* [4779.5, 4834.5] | 18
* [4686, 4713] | 22.8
